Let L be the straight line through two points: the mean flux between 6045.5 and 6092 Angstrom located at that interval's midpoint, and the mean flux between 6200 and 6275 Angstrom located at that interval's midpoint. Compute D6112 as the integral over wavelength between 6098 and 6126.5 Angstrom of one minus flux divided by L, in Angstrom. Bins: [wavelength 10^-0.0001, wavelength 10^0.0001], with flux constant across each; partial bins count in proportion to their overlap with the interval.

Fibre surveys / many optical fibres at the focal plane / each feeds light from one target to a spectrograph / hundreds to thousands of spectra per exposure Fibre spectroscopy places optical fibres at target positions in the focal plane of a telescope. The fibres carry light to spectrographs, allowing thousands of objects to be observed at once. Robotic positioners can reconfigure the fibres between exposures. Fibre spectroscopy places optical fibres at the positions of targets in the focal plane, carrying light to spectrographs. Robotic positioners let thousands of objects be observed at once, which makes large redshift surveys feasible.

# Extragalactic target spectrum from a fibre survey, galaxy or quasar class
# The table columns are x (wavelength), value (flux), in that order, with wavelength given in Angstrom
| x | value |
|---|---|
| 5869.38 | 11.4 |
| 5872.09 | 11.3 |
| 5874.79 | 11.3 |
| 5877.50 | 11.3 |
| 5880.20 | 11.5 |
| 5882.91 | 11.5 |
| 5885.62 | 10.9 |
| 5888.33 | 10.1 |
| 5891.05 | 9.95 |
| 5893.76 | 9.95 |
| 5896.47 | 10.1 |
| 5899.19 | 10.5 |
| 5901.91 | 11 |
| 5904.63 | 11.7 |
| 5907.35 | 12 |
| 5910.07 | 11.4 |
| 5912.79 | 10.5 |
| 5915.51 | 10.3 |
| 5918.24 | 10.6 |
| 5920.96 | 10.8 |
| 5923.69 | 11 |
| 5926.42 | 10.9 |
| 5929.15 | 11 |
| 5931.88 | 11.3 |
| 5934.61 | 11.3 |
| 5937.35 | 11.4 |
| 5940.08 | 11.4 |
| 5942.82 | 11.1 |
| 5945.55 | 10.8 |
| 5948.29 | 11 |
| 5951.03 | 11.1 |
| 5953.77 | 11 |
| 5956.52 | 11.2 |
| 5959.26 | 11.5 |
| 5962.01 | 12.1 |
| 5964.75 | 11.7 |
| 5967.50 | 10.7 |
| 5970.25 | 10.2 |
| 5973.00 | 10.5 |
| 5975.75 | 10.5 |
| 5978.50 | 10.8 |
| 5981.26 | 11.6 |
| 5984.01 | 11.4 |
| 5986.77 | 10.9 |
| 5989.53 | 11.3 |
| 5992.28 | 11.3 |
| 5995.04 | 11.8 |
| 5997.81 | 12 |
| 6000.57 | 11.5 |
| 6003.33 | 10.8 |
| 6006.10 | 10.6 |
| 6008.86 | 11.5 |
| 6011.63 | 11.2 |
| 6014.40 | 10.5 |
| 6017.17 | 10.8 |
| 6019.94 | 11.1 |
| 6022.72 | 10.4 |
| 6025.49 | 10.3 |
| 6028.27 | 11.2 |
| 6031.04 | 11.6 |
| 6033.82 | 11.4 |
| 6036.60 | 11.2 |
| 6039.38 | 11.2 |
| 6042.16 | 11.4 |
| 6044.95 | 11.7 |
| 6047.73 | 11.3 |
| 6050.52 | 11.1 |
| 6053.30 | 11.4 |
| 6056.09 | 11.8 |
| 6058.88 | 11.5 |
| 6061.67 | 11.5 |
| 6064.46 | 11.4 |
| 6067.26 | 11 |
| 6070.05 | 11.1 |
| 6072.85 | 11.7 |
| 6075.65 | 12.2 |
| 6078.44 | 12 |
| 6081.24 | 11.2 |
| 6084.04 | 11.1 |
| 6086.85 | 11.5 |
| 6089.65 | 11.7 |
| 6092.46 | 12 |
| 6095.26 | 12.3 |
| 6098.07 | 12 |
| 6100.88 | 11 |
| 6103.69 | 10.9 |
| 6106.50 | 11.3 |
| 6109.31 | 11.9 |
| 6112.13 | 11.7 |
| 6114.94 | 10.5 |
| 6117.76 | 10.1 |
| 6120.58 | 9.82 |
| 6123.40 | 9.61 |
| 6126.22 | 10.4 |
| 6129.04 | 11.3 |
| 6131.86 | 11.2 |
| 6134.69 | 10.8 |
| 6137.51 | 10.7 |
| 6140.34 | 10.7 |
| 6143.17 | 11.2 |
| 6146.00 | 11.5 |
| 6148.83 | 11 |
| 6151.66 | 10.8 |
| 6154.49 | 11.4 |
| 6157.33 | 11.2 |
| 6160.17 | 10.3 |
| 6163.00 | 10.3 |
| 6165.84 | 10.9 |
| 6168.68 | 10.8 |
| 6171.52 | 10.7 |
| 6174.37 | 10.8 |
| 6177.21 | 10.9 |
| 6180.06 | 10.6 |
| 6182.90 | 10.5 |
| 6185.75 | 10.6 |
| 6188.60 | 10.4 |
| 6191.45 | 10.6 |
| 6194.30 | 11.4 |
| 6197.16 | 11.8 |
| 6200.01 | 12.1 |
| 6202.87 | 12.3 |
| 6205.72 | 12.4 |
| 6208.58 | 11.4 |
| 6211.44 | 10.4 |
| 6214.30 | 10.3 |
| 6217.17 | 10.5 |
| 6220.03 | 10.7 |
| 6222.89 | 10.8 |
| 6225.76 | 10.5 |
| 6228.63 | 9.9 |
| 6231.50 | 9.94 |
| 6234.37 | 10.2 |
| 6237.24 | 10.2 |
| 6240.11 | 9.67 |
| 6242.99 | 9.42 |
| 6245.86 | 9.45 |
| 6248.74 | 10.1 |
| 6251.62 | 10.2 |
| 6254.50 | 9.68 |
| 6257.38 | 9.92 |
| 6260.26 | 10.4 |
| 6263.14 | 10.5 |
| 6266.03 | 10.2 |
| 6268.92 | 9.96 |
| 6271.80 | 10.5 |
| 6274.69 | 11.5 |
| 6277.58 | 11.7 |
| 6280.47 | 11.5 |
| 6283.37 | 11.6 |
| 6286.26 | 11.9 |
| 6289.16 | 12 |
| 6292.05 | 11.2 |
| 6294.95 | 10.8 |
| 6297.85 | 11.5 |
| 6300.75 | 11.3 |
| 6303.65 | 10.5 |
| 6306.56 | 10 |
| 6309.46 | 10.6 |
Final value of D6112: 1.1 Angstrom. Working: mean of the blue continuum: 11.5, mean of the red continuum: 10.4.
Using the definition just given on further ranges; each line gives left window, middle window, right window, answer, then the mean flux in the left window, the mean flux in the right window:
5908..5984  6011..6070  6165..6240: -1.2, 11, 10.8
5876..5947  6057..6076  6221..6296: -1.2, 10.9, 10.5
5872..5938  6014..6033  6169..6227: 0.1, 10.9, 11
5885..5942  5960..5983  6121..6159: -0.3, 10.9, 10.9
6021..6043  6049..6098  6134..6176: -2.5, 11.1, 10.9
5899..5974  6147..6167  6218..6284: -0.5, 11.1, 10.4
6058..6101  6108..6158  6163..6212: 2.1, 11.6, 11.1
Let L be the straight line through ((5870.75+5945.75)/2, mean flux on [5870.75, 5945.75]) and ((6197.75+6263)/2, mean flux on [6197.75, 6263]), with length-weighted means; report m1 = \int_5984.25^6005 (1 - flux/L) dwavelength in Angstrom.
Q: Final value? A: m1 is -1.0 Angstrom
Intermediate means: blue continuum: 11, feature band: 11.4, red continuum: 10.5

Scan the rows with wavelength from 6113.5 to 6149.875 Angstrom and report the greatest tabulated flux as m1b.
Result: 11.5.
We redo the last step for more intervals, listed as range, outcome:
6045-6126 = 12.3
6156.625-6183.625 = 11.2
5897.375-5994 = 12.1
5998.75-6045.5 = 11.7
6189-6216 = 12.4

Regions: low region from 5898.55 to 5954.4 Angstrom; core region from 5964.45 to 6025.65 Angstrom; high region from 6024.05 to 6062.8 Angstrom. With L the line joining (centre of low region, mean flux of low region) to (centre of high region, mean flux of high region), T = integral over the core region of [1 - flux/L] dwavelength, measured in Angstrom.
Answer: 1.1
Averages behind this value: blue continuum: 11.1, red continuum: 11.3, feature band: 11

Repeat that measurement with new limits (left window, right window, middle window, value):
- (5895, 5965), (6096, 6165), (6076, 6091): -0.8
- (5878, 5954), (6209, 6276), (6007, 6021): -0.4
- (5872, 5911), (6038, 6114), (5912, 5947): 0.3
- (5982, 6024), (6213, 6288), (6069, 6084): -0.9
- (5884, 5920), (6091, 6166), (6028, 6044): -0.7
